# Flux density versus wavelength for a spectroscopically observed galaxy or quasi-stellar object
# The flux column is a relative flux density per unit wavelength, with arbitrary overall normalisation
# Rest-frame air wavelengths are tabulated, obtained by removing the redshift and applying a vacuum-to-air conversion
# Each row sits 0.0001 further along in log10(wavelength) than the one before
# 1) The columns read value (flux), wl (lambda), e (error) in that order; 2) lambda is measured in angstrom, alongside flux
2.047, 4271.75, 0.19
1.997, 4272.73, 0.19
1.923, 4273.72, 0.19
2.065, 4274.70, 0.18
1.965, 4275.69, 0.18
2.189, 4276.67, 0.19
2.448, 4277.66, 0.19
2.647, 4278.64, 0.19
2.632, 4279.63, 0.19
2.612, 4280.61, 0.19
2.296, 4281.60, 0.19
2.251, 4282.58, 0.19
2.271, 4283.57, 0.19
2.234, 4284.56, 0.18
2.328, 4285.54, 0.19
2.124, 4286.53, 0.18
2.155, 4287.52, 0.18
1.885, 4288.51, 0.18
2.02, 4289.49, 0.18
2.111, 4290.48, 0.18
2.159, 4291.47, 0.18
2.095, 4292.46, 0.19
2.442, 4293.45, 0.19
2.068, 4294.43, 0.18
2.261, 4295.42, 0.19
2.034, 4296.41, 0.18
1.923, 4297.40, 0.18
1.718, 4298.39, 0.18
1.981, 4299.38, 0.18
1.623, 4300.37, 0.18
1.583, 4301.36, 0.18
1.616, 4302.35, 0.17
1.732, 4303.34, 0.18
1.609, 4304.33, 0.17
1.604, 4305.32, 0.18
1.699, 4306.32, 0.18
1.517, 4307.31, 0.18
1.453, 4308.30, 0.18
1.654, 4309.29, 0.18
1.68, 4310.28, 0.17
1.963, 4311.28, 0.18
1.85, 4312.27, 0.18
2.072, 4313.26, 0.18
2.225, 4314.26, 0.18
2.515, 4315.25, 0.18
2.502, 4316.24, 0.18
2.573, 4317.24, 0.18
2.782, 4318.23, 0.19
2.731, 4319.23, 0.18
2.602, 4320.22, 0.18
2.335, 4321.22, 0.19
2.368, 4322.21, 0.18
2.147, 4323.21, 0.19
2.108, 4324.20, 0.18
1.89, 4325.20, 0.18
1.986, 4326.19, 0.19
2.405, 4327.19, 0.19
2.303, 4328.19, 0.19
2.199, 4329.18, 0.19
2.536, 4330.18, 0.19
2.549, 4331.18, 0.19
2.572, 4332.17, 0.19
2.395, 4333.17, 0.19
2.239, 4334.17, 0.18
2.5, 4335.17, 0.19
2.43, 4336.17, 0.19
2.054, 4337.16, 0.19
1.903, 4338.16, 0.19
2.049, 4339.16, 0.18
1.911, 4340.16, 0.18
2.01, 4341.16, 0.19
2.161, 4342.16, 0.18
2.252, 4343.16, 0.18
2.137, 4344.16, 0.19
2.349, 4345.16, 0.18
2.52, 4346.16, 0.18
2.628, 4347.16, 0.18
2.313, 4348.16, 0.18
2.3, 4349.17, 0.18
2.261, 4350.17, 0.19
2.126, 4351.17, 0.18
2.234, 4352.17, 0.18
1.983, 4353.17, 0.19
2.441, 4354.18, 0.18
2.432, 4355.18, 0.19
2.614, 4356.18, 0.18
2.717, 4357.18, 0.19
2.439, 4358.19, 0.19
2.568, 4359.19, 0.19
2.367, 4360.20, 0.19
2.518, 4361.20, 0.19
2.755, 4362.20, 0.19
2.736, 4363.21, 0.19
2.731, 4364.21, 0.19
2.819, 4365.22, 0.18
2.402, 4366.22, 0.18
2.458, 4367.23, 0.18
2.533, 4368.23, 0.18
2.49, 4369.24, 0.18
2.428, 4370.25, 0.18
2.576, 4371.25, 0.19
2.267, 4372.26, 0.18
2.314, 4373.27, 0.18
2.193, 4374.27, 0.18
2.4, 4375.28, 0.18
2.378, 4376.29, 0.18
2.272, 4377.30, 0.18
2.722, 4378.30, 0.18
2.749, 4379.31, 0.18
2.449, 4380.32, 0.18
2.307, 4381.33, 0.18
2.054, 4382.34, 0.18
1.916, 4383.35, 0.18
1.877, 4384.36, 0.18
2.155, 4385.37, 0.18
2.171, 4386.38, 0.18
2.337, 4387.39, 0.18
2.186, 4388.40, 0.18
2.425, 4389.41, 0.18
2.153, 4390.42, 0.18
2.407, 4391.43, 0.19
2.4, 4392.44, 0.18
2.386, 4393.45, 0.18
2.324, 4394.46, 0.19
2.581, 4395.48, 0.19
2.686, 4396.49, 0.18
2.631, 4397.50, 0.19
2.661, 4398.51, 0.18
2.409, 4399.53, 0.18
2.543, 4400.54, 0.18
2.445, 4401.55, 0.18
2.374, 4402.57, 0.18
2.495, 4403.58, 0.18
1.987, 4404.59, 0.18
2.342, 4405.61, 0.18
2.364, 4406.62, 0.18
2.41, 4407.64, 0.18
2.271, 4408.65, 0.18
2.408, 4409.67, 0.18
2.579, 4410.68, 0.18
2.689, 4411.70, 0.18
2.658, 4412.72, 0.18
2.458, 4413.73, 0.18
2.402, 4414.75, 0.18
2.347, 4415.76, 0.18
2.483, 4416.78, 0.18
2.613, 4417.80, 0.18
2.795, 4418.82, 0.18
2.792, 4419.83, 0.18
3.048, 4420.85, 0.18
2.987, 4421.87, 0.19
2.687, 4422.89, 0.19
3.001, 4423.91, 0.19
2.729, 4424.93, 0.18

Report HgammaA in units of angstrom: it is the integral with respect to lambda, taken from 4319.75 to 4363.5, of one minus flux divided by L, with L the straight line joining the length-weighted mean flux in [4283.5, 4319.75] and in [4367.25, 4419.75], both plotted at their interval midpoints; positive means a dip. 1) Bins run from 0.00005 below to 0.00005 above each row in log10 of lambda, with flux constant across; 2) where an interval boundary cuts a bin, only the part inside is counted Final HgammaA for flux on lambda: -2.72 angstrom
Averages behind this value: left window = 2.02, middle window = 2.32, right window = 2.41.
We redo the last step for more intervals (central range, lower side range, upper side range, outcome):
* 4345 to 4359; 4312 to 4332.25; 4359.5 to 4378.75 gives 0.3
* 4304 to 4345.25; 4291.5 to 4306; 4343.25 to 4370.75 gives -0.5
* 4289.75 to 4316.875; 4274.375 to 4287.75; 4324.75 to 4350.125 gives 4.4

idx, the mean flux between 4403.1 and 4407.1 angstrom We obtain 2.3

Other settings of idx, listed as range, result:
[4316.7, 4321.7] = 2.6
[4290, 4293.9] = 2.2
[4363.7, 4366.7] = 2.66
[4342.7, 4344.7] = 2.2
